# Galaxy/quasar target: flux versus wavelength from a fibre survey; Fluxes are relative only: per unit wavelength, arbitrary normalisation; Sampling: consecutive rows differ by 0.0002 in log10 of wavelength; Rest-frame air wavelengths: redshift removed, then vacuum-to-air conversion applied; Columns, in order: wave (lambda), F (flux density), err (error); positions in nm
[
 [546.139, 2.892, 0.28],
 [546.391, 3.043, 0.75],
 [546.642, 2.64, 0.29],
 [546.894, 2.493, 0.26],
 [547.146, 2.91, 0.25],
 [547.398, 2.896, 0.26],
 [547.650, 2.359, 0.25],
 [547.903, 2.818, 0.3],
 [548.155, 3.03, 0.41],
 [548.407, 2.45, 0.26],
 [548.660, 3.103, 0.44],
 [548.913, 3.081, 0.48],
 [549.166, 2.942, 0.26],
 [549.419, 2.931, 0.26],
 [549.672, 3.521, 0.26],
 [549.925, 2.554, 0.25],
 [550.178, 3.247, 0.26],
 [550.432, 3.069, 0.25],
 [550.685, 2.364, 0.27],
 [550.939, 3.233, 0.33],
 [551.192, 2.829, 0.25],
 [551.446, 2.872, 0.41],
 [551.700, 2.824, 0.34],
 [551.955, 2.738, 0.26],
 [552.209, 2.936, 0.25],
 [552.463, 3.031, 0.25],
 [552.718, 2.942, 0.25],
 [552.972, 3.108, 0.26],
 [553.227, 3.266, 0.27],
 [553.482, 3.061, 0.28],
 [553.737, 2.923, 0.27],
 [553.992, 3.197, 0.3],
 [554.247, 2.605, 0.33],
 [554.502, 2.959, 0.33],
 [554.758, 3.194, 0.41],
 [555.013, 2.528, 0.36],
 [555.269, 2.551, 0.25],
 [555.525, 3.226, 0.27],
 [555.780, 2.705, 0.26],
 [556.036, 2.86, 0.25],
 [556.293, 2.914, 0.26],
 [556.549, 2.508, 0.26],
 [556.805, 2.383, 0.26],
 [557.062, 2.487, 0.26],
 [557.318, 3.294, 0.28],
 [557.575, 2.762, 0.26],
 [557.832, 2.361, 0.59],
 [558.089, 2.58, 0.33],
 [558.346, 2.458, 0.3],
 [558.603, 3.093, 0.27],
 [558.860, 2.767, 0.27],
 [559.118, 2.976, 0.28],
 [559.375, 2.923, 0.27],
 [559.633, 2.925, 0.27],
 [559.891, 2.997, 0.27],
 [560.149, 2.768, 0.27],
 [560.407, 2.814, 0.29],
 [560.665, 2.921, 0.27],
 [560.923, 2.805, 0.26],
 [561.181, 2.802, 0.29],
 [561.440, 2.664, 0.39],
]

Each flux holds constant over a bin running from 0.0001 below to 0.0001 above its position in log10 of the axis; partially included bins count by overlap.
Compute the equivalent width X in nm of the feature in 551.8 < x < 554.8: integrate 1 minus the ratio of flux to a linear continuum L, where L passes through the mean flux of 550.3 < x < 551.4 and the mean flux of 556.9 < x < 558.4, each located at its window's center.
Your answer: -0.21 nm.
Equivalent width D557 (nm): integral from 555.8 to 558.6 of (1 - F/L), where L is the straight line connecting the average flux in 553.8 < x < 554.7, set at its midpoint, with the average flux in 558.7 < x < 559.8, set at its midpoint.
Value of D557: 0.23 nm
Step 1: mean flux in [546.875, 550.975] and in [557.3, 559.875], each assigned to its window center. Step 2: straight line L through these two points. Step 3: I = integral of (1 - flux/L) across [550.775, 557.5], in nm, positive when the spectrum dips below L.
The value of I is -0.112 nm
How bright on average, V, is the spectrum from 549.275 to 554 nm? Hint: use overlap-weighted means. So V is 2.98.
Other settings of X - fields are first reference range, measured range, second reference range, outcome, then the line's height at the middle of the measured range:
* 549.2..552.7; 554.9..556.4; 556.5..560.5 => 0.01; 2.83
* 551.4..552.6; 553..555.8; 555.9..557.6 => -0.13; 2.81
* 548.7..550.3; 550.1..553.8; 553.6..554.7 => 0.04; 2.99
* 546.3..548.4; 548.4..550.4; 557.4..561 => -0.18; 2.76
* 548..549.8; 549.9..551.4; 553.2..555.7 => 0.04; 2.98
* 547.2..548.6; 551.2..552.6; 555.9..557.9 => -0.08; 2.72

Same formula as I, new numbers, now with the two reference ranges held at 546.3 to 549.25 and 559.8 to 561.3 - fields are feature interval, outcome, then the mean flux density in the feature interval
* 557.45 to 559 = 0.093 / 2.67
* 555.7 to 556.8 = 0.050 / 2.71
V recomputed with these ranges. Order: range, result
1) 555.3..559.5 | 2.76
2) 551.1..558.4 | 2.83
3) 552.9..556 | 2.94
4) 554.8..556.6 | 2.79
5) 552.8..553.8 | 3.09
